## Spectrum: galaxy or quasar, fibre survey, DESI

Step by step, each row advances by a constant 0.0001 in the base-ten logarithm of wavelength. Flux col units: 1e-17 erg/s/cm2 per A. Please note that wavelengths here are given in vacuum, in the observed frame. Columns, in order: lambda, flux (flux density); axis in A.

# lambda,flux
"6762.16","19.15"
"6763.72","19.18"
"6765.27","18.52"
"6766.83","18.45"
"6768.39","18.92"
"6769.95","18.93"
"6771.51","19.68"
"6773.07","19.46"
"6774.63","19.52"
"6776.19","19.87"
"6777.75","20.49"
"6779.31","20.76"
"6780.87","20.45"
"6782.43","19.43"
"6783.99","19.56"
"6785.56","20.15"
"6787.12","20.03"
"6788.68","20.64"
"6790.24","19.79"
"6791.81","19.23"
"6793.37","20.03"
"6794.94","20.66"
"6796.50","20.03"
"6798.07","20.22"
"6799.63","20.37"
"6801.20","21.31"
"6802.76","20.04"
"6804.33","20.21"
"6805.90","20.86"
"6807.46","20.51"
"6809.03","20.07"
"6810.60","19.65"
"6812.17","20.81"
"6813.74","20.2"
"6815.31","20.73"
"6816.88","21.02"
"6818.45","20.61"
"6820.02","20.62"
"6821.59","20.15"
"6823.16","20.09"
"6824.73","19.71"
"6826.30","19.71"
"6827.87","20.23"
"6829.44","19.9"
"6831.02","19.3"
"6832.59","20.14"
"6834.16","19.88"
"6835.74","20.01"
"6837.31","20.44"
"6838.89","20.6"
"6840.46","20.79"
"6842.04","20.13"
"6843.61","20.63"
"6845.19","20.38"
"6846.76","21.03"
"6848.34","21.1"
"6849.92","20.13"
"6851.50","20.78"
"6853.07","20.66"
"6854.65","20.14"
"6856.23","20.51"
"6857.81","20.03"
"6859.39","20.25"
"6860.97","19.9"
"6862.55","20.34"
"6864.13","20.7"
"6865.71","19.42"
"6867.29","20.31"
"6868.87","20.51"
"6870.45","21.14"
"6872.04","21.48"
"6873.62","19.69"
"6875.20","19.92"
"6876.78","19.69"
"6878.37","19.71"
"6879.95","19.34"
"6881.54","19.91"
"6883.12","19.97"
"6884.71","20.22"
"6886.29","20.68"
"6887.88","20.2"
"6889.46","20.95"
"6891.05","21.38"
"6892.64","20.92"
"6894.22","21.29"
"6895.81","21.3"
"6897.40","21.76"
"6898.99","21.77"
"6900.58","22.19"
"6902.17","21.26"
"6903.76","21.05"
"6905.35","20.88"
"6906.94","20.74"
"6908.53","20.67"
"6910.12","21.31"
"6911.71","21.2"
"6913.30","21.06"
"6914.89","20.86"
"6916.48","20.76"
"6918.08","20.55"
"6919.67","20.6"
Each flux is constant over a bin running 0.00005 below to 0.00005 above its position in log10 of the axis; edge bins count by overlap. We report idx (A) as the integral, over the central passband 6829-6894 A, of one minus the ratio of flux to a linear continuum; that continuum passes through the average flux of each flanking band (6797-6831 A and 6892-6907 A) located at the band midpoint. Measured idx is 1.7 A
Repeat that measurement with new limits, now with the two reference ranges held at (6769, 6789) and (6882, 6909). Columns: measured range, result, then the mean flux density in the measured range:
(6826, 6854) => 0.2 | 20.3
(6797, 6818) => -0.3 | 20.5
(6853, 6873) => 0.3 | 20.4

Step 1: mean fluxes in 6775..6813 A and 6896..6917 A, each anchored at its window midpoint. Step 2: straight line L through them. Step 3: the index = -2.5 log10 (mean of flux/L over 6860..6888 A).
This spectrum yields 0.04 mag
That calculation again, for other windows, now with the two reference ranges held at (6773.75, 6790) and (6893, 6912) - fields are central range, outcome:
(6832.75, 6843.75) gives 0.017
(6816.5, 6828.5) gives 0.012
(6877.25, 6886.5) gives 0.062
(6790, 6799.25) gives 0.011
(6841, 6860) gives 0.015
